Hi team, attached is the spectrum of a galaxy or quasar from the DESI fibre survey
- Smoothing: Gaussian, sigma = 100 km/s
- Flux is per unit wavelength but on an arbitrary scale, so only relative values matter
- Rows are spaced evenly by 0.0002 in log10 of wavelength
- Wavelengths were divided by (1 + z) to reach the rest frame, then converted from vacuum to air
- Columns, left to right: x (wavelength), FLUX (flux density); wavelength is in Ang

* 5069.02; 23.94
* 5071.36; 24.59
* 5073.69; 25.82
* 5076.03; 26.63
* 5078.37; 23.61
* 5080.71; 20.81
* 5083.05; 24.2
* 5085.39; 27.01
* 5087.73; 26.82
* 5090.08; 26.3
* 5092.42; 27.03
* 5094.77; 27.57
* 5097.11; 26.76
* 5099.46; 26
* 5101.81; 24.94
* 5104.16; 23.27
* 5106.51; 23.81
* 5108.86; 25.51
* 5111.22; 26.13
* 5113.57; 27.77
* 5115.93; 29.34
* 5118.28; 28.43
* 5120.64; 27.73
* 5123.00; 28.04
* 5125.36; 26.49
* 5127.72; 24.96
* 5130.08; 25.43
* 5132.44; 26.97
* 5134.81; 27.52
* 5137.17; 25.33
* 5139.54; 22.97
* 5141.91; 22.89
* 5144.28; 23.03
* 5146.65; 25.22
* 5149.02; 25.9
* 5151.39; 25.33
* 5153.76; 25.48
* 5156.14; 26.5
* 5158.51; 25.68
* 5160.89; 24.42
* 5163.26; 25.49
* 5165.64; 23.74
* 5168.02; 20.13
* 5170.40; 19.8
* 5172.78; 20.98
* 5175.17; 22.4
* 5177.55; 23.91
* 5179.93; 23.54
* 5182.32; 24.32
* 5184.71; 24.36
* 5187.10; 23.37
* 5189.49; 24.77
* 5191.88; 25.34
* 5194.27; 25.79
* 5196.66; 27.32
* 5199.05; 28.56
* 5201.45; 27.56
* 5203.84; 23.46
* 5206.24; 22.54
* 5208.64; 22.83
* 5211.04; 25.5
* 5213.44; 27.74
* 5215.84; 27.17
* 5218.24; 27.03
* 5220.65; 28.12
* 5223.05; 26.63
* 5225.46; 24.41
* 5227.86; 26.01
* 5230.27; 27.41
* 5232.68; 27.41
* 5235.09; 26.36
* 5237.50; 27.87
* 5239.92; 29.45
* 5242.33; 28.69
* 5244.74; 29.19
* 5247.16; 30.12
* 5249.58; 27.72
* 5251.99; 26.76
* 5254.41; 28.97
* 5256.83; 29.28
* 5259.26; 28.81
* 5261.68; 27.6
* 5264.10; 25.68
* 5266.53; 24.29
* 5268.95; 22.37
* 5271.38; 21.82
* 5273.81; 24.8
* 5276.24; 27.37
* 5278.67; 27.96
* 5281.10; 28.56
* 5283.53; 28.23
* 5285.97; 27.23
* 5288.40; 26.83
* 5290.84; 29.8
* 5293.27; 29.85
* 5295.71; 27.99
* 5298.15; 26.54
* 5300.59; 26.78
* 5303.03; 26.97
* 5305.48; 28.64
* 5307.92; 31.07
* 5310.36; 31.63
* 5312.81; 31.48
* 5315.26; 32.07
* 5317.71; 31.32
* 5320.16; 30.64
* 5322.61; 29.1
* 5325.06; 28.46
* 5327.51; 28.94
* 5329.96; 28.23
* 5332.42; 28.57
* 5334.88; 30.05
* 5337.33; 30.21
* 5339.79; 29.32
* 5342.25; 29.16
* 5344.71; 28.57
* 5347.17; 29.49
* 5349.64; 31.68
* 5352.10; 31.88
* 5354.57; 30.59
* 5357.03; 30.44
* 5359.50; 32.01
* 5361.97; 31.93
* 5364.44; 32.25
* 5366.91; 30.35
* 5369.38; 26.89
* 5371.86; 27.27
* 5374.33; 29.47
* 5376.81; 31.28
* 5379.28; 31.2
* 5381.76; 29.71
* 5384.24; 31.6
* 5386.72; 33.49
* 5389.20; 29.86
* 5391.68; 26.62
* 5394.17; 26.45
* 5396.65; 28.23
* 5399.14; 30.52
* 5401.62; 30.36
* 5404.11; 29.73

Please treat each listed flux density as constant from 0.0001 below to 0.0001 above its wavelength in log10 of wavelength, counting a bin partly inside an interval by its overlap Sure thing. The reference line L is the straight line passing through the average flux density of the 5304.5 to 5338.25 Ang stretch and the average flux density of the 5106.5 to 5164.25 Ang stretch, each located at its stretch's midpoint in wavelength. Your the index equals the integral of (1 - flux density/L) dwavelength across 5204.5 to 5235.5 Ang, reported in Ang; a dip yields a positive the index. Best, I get 2.0 Ang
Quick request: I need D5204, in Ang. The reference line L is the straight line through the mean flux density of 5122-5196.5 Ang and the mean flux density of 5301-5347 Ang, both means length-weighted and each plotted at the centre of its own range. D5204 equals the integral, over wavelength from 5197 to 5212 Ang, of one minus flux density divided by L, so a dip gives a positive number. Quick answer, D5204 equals 0.43 Ang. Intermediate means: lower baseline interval 24.5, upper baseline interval 29.6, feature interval 25.2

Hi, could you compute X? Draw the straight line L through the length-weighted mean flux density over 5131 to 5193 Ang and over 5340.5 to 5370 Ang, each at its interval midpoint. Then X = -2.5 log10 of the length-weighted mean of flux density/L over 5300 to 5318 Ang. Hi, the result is -0.04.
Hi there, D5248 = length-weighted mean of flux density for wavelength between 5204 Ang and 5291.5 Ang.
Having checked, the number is 26.8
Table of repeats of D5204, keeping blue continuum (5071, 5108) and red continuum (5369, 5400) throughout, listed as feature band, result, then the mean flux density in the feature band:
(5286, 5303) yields 0.2 Ang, 27.9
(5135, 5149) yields 0.9 Ang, 24.3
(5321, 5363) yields -1.5 Ang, 29.9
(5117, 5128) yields -0.6 Ang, 27.3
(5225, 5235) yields 0.3 Ang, 26.5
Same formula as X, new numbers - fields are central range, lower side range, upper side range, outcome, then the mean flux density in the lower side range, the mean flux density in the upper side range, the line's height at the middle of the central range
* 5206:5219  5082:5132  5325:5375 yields 0.09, 26.4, 29.8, 27.9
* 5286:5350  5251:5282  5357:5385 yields -0.04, 26.5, 30.3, 28.4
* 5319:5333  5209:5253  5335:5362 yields 0.03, 27.3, 30.4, 29.8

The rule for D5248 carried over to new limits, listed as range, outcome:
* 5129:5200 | 24.5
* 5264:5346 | 28.3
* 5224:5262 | 27.9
